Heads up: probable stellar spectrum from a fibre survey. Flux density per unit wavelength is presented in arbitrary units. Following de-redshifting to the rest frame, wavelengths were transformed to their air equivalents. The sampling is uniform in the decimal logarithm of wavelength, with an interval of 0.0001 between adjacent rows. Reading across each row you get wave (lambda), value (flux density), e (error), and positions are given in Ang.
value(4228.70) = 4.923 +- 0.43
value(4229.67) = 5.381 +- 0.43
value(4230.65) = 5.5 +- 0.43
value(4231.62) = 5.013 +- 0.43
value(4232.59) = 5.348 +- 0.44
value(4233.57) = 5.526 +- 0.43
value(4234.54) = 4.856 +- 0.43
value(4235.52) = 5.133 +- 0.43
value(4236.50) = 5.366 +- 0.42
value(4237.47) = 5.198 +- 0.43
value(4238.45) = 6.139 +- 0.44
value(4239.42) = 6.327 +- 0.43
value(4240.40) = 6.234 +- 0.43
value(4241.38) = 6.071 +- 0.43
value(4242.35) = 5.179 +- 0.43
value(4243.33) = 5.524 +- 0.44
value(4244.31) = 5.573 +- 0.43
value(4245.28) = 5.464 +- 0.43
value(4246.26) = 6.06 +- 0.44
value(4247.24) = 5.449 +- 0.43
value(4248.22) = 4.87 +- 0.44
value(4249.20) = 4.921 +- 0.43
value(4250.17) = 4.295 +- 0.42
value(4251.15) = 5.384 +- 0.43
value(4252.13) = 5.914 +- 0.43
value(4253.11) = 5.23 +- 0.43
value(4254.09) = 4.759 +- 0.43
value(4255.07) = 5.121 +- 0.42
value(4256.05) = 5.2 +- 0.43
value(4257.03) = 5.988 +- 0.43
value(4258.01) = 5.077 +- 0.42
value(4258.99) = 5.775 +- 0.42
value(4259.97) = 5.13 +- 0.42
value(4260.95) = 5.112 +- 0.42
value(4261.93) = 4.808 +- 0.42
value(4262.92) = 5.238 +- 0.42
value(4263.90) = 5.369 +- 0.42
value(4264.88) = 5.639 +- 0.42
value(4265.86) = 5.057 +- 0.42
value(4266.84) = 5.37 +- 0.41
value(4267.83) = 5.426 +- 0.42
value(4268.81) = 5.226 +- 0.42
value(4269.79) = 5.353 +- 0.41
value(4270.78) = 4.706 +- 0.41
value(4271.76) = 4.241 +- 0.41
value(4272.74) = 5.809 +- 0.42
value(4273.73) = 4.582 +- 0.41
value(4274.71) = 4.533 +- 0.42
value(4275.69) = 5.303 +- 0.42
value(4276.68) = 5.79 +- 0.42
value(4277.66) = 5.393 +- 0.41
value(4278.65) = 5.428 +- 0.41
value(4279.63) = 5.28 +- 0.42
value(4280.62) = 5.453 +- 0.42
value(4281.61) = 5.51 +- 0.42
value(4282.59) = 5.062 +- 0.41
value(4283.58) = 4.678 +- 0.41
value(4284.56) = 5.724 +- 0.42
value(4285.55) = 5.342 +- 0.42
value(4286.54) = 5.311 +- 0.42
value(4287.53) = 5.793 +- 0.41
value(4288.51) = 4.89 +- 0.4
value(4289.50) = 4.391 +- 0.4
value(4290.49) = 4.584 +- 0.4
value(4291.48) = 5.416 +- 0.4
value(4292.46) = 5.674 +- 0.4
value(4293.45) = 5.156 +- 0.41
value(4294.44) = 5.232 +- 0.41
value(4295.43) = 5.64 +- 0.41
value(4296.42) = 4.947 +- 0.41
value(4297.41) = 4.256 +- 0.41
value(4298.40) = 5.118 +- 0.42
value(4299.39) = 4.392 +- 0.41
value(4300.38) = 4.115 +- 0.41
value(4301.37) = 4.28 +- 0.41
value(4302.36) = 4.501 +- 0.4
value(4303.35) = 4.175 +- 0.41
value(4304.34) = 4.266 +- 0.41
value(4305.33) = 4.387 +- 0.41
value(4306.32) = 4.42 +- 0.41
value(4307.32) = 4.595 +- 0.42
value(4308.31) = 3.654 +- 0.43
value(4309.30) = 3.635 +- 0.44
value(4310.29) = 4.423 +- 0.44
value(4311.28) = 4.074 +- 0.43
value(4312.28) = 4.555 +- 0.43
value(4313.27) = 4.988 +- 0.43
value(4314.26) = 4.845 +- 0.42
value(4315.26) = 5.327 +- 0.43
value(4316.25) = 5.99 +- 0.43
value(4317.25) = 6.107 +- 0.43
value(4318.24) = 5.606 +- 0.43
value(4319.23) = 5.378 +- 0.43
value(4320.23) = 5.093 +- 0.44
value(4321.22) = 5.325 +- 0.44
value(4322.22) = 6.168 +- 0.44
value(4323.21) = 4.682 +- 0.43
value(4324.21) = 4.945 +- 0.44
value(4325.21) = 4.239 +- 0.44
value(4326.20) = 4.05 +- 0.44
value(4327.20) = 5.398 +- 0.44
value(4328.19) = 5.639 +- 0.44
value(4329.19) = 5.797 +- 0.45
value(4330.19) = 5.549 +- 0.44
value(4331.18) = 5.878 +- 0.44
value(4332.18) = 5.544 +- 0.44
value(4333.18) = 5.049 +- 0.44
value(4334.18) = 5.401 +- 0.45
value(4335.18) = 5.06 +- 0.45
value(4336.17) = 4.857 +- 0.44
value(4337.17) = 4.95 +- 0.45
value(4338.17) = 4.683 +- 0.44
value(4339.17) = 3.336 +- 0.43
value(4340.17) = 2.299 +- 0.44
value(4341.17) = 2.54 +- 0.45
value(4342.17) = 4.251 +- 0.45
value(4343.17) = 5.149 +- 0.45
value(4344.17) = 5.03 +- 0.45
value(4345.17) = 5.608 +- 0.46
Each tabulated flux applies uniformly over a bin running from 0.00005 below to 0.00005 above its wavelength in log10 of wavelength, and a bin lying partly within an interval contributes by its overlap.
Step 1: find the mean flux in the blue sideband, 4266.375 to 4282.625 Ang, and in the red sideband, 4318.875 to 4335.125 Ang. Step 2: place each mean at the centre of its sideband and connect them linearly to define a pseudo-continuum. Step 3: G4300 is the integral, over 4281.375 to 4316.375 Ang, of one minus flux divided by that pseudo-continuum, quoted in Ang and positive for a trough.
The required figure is 2.88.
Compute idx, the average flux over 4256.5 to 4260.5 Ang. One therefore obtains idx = 5.49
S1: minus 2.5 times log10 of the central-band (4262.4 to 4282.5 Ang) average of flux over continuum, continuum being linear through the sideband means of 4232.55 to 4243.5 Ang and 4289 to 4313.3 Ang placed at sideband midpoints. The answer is -0.04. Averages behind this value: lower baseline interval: 5.58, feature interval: 5.23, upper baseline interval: 4.59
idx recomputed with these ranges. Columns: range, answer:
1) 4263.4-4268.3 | 5.37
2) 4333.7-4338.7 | 4.98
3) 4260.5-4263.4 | 5.04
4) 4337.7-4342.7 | 3.42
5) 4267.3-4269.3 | 5.32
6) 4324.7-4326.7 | 4.15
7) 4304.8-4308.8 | 4.26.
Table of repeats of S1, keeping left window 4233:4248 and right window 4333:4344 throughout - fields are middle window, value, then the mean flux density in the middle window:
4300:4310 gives 0.133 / 4.21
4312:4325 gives -0.157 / 5.3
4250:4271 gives 0.016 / 5.25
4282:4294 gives -0.042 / 5.17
